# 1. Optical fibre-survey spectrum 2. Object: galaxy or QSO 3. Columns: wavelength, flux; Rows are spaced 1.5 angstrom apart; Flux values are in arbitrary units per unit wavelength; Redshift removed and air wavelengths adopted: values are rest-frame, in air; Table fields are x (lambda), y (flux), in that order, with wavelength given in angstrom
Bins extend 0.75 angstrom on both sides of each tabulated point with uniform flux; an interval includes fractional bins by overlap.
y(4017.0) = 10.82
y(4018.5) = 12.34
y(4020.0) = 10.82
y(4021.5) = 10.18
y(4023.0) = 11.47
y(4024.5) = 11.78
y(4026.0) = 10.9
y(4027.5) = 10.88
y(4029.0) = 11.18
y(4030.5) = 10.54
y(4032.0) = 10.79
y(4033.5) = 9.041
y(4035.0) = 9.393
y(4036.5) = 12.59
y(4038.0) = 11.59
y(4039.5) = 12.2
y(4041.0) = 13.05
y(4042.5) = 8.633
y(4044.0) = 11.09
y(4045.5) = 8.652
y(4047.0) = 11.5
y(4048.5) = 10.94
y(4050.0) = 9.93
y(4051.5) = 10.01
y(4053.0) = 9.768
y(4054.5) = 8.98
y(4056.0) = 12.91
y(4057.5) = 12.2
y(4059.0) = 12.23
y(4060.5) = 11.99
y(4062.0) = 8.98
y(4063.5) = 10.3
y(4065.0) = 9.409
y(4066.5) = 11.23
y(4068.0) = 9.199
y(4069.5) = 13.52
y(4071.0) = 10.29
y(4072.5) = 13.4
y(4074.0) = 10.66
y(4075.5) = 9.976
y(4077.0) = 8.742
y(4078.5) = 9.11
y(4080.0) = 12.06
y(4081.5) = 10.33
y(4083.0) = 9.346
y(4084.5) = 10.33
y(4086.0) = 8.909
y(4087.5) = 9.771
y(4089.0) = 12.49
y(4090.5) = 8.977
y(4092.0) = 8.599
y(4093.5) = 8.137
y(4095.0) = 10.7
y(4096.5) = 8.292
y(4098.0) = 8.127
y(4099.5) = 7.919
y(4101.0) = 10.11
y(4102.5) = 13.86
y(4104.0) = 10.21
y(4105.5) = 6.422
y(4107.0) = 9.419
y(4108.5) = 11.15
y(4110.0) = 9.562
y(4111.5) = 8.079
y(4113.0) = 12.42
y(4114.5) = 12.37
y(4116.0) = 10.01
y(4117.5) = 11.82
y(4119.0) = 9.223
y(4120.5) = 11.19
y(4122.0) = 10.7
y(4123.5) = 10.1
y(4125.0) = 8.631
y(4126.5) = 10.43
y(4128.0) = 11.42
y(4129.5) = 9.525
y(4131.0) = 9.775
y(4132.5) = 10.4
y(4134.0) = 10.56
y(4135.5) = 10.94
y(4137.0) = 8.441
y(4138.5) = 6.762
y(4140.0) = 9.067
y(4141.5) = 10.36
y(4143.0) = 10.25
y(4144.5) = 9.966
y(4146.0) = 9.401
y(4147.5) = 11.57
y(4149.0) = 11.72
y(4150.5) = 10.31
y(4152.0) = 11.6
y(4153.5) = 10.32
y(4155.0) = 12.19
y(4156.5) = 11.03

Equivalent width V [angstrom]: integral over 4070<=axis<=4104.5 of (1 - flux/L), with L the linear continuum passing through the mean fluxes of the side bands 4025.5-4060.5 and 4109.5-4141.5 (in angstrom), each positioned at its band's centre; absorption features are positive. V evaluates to 1.3 angstrom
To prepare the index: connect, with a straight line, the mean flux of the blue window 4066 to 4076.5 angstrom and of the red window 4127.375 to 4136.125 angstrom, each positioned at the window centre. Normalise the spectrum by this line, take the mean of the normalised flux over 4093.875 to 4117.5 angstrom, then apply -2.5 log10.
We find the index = 0.081 mag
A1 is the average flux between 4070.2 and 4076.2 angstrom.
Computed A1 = 11.1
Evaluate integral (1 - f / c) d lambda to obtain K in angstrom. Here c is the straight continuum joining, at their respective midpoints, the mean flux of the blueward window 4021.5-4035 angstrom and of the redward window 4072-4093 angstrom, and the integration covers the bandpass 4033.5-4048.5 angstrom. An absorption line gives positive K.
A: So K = -0.4 angstrom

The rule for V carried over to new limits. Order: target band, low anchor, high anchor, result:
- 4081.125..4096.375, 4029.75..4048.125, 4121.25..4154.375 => 1.09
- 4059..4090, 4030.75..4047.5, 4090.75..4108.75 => -1.85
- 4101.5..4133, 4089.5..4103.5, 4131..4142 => -2.73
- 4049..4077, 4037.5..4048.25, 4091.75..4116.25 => -0.62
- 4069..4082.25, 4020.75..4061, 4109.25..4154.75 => -0.24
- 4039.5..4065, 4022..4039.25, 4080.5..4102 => -0.66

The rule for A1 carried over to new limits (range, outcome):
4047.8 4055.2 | 9.93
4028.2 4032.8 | 10.8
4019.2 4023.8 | 10.9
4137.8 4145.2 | 9.29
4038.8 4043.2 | 11.3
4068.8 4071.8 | 11.9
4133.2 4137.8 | 9.95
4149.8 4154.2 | 10.8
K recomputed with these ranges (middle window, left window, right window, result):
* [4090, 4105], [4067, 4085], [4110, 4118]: 1.75 angstrom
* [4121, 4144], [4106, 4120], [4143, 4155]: 1.63 angstrom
